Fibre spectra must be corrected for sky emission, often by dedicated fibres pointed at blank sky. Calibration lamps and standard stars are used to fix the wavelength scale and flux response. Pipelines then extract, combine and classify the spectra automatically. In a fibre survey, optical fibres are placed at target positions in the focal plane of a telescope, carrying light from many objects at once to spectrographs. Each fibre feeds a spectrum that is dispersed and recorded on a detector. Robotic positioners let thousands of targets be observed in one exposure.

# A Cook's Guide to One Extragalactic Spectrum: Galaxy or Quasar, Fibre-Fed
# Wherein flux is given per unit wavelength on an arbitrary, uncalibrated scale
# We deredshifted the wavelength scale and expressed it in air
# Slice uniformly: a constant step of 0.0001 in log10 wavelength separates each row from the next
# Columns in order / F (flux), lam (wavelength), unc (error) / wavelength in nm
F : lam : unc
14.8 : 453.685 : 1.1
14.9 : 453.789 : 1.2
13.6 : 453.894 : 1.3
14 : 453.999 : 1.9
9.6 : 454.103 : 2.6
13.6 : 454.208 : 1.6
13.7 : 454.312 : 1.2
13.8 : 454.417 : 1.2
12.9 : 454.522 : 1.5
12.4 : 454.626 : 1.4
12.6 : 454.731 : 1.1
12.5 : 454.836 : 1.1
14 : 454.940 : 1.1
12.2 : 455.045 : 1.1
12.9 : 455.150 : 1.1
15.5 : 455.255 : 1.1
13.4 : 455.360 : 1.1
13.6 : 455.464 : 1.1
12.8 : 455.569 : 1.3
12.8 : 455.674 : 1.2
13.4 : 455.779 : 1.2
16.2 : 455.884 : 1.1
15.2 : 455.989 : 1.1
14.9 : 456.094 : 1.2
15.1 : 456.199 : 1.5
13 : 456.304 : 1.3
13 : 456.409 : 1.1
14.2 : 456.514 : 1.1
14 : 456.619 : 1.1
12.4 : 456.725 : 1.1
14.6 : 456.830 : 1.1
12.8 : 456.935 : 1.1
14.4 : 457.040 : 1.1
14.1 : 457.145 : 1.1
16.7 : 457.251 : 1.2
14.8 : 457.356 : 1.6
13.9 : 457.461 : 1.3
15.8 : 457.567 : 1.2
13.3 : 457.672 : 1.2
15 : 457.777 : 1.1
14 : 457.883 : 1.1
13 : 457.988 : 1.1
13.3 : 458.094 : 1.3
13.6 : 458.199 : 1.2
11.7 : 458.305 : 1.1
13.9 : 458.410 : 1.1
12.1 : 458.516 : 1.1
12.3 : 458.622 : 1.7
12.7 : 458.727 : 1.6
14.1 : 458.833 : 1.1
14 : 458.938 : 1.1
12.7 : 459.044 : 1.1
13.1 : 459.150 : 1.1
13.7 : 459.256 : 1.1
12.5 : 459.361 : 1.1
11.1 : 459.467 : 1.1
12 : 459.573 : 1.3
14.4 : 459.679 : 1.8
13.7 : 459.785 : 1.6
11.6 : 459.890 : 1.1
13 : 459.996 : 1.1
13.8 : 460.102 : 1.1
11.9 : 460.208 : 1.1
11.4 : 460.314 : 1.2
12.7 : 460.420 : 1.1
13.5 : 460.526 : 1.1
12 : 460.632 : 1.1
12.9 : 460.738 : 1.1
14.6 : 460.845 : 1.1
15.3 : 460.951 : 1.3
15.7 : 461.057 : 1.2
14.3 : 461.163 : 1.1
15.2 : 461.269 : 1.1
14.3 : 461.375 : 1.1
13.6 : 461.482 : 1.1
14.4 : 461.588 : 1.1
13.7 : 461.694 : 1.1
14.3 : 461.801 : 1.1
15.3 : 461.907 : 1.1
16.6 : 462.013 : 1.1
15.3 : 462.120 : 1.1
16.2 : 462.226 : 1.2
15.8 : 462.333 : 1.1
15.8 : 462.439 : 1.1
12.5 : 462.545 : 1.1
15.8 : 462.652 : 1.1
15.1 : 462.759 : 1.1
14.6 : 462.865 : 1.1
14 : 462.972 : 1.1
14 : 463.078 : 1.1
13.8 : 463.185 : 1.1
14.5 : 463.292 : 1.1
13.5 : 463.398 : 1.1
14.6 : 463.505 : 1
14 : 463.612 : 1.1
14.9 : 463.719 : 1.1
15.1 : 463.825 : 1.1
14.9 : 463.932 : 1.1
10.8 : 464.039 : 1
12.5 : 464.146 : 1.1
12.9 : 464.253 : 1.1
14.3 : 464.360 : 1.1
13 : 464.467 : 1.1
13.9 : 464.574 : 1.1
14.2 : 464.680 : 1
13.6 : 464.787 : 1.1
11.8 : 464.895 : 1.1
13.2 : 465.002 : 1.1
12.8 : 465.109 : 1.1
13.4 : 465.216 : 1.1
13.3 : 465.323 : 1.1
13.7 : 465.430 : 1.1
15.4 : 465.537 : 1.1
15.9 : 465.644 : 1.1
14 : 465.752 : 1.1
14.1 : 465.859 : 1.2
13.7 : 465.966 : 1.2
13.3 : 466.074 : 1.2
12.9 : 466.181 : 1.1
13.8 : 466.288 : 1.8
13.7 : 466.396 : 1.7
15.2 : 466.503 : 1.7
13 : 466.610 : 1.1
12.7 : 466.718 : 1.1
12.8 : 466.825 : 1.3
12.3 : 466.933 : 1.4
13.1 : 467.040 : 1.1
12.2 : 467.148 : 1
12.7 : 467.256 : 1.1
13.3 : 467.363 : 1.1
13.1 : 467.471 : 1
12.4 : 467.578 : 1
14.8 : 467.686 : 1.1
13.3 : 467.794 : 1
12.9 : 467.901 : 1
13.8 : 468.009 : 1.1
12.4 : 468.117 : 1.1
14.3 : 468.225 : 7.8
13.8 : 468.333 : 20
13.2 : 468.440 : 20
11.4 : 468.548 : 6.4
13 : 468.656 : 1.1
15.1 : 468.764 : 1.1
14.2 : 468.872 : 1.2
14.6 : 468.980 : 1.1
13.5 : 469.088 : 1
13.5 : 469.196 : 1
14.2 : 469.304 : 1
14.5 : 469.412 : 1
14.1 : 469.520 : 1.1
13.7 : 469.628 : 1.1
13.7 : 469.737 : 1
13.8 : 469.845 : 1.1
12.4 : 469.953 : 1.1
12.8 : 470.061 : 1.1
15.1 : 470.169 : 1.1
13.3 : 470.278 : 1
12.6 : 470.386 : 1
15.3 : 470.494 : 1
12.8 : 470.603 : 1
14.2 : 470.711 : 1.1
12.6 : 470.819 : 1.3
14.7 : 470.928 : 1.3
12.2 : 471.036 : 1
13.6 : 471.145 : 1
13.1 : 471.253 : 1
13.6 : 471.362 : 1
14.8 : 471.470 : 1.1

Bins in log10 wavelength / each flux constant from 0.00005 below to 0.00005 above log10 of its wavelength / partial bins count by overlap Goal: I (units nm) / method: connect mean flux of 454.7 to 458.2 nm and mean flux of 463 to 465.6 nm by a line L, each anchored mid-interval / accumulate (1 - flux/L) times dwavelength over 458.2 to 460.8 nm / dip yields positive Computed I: 0.19 nm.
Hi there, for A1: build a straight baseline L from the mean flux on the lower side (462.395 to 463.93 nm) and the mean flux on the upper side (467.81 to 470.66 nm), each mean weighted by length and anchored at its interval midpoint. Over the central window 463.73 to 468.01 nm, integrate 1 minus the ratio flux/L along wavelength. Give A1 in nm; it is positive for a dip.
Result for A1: 0.19 nm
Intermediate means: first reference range 14.5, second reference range 13.6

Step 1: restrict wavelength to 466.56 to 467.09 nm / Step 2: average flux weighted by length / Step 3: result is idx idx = 12.8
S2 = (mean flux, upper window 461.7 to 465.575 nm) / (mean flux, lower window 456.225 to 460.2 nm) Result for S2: 1.05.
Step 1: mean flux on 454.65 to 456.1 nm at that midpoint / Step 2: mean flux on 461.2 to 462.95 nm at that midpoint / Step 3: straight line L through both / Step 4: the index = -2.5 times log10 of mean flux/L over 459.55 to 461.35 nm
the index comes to 0.088 mag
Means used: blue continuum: 13.7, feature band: 13.5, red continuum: 14.9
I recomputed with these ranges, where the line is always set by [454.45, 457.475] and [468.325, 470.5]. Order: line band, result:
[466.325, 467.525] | 0.052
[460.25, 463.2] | -0.136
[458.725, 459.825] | 0.054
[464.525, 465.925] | -0.008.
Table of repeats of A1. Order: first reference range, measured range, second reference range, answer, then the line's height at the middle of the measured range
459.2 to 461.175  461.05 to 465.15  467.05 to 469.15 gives -0.307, 13.2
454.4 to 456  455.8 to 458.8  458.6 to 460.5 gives -0.172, 13.2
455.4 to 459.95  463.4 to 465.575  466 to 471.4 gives -0.014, 13.5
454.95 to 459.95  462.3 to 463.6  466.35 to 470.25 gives -0.089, 13.5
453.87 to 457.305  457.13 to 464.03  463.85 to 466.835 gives -0.165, 13.6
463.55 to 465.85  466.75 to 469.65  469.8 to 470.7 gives 0.042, 13.6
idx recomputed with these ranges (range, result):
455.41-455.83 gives 13.2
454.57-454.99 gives 12.9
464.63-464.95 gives 13.2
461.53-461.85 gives 14.1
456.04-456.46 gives 14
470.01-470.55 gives 13.8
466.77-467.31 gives 12.6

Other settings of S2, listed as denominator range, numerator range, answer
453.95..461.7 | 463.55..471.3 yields 1.00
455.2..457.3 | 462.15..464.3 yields 1.01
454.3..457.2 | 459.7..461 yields 0.96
